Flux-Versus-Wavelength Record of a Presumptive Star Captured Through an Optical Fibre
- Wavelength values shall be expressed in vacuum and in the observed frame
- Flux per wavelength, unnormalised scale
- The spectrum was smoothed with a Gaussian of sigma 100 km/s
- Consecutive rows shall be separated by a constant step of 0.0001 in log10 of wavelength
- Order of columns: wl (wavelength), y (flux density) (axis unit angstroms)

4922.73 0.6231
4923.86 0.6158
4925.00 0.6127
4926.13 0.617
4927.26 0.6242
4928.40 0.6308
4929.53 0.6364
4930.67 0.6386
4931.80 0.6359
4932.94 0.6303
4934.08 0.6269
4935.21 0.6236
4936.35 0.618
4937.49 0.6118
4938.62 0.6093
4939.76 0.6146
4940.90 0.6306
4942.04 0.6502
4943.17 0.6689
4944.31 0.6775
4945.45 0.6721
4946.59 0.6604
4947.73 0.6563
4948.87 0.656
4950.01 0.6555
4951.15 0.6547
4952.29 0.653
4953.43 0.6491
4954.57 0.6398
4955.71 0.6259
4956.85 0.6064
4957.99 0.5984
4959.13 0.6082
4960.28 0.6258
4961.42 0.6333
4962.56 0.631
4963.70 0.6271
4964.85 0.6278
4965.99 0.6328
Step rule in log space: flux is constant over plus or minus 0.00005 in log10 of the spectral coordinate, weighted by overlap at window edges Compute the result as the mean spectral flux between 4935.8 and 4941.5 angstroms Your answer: 0.617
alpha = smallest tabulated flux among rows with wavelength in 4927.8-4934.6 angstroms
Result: 0.6269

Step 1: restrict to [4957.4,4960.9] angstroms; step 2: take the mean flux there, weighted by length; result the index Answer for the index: 0.611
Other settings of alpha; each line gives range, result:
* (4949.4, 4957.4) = 0.6064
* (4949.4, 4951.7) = 0.6547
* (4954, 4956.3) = 0.6259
